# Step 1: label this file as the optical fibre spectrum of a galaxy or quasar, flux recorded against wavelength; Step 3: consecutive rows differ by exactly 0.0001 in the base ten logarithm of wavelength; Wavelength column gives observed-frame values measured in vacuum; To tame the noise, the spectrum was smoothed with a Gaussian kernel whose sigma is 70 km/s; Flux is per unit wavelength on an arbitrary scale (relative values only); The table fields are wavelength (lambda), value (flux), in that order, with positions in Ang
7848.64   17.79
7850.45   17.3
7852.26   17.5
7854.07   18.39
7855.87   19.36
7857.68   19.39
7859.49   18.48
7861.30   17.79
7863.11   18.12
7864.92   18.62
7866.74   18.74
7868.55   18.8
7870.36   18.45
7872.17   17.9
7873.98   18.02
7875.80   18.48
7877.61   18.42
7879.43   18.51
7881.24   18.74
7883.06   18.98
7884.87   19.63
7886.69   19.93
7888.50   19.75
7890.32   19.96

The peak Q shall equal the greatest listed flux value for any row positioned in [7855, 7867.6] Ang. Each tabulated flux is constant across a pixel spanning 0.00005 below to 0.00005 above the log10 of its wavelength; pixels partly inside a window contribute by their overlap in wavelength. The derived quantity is 19.39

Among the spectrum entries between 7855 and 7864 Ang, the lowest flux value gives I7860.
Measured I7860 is 17.79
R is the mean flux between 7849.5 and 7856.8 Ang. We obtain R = 18.1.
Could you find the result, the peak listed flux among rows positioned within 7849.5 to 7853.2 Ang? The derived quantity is 17.5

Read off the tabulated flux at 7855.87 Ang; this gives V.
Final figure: 19.36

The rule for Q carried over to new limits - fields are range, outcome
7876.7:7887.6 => 19.93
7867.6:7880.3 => 18.8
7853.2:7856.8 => 19.36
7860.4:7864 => 18.12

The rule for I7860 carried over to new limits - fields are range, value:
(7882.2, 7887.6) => 18.98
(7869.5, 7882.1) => 17.9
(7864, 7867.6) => 18.62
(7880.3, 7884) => 18.74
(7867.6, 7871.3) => 18.45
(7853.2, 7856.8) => 18.39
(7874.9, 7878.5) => 18.42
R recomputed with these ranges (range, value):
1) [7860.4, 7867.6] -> 18.3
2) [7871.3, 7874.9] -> 17.9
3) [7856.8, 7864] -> 18.4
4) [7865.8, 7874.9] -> 18.4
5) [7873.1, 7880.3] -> 18.3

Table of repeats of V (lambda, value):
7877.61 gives 18.42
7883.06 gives 18.98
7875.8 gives 18.48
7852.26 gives 17.5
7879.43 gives 18.51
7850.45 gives 17.3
